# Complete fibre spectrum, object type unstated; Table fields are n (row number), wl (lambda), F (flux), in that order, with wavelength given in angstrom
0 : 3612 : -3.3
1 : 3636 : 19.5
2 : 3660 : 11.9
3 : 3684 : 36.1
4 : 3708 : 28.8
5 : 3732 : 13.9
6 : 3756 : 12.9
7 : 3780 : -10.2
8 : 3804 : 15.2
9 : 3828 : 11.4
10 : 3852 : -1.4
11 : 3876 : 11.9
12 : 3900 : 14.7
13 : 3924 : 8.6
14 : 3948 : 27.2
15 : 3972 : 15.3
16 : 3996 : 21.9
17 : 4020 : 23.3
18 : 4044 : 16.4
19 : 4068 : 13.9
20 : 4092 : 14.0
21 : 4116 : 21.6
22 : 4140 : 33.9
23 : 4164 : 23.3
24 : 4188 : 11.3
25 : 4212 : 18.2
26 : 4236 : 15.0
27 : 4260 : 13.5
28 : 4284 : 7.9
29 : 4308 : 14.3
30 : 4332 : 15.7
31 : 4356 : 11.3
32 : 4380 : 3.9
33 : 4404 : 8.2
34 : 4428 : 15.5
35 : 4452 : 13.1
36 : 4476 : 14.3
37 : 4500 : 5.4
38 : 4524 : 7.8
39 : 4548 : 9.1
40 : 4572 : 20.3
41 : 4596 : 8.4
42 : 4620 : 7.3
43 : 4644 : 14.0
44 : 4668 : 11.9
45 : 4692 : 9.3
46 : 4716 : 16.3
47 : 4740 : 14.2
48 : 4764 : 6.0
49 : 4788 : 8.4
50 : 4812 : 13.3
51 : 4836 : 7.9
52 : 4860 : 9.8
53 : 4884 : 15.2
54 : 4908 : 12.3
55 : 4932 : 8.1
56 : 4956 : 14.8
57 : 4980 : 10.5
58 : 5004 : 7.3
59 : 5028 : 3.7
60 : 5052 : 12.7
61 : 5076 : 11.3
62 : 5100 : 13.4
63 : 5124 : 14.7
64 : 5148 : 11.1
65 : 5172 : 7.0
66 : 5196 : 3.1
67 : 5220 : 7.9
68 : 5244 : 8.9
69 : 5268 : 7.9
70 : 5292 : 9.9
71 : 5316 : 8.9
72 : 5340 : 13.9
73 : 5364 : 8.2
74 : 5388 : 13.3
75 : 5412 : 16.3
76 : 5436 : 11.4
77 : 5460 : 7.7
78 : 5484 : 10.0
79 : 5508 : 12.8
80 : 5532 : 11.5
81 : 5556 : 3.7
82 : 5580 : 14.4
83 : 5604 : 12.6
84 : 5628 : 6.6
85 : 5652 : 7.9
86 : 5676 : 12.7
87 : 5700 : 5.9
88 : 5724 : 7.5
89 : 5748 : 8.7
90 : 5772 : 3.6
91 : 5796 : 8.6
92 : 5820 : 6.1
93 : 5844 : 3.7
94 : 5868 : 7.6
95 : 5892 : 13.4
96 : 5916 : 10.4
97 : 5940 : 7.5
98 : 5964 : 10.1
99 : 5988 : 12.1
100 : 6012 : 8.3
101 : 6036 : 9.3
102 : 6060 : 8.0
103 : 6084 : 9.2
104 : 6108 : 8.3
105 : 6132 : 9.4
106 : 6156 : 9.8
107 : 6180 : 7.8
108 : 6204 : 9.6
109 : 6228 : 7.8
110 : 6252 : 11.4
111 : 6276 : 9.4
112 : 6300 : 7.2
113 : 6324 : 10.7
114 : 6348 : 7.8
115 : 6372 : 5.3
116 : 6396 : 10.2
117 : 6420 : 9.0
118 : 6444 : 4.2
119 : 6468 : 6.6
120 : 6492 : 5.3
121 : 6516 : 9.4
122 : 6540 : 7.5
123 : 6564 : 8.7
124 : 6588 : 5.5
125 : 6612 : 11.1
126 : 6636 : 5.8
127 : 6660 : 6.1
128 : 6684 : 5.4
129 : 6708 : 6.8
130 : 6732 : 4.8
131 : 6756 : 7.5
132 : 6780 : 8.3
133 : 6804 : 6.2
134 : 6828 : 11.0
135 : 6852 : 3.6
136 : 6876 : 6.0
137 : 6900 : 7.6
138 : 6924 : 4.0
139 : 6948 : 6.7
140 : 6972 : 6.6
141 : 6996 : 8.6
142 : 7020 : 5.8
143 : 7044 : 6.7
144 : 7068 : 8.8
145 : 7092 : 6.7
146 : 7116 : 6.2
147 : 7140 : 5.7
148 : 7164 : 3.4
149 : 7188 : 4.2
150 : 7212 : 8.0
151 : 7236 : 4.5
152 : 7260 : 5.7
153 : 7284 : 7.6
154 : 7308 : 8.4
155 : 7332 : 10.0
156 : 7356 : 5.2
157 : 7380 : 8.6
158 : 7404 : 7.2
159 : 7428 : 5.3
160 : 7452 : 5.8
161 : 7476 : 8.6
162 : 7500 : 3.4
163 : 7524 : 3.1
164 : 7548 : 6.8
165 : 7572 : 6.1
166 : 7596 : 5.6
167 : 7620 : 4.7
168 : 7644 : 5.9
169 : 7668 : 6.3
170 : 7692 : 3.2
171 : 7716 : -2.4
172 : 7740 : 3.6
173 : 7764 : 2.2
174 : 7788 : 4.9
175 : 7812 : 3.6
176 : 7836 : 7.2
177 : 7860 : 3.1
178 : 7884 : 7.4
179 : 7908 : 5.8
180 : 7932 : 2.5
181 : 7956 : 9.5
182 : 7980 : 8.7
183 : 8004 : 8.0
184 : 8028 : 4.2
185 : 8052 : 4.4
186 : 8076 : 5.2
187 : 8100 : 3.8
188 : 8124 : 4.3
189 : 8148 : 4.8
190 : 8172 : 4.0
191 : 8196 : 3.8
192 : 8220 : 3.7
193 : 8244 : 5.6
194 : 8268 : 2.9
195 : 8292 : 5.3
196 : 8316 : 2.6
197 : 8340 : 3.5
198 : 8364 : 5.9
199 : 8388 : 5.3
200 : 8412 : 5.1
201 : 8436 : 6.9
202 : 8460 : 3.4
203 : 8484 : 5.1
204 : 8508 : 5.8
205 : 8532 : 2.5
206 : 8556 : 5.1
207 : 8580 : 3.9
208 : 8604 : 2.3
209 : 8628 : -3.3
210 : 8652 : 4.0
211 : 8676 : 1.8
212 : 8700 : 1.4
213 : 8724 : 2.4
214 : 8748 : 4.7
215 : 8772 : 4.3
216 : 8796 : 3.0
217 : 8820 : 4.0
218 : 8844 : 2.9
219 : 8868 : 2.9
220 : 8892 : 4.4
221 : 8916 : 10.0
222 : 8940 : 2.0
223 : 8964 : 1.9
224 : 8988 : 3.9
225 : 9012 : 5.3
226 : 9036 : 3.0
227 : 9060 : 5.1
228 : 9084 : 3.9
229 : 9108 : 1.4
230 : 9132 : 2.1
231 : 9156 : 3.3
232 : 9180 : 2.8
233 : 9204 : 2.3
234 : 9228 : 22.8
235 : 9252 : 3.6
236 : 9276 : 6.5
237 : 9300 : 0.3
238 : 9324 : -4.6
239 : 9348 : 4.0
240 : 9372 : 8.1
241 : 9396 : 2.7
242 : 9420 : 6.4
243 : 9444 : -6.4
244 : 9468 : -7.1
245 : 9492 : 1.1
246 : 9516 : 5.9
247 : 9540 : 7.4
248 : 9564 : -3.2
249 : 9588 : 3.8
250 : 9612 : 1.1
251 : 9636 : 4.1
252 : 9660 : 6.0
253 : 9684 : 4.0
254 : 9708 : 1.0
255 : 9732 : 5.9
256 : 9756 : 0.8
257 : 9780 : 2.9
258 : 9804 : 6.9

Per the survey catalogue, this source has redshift 1.476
